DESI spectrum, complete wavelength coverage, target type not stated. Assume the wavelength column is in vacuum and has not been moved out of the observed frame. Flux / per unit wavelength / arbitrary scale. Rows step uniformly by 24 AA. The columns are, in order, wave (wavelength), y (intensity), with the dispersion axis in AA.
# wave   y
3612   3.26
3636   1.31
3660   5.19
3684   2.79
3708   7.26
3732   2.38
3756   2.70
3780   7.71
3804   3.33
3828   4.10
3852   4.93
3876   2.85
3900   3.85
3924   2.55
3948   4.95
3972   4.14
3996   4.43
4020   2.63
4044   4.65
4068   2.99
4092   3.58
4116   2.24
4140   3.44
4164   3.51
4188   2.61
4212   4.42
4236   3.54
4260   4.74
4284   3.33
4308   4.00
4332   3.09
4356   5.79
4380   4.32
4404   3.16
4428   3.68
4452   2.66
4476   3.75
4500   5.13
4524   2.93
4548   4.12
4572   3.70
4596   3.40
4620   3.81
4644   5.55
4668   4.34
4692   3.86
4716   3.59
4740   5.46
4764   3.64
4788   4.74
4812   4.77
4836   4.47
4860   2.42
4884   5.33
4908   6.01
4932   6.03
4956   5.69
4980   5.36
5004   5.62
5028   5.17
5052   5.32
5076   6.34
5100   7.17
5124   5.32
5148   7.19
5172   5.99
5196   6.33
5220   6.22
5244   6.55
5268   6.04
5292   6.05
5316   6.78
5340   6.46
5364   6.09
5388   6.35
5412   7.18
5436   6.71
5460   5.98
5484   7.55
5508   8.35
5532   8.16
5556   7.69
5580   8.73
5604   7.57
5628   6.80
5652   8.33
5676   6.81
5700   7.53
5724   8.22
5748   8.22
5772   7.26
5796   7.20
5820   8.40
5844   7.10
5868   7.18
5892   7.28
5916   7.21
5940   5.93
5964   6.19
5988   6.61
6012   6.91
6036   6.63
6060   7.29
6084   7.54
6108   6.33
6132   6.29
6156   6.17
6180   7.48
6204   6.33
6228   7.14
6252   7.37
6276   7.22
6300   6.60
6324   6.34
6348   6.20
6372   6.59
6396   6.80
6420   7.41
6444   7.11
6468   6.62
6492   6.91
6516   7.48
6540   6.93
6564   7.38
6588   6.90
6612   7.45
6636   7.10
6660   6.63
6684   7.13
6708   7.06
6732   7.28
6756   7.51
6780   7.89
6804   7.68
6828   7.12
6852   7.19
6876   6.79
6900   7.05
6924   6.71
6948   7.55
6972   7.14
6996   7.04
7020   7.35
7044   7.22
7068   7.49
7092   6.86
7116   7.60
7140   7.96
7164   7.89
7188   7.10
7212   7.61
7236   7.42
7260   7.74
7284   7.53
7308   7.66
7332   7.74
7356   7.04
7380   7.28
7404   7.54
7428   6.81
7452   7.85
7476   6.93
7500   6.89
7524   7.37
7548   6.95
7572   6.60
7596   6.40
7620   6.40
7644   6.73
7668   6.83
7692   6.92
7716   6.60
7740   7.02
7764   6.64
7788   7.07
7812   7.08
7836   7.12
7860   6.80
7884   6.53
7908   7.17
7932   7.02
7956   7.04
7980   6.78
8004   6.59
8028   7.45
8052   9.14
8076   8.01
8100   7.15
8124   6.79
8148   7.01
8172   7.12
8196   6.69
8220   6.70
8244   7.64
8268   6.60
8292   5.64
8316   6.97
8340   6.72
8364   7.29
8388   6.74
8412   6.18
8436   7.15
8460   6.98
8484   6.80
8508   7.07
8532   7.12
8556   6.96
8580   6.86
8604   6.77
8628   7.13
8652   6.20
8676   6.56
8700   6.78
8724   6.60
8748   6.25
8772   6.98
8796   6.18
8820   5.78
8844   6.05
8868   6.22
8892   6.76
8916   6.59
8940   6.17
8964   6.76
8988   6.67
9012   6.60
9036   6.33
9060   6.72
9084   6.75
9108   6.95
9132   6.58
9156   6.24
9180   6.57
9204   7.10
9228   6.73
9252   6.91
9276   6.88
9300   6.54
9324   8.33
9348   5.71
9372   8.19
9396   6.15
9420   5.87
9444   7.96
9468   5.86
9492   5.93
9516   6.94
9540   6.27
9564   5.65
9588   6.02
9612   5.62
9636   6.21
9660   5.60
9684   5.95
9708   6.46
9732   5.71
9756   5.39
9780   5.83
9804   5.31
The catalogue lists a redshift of 0.23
